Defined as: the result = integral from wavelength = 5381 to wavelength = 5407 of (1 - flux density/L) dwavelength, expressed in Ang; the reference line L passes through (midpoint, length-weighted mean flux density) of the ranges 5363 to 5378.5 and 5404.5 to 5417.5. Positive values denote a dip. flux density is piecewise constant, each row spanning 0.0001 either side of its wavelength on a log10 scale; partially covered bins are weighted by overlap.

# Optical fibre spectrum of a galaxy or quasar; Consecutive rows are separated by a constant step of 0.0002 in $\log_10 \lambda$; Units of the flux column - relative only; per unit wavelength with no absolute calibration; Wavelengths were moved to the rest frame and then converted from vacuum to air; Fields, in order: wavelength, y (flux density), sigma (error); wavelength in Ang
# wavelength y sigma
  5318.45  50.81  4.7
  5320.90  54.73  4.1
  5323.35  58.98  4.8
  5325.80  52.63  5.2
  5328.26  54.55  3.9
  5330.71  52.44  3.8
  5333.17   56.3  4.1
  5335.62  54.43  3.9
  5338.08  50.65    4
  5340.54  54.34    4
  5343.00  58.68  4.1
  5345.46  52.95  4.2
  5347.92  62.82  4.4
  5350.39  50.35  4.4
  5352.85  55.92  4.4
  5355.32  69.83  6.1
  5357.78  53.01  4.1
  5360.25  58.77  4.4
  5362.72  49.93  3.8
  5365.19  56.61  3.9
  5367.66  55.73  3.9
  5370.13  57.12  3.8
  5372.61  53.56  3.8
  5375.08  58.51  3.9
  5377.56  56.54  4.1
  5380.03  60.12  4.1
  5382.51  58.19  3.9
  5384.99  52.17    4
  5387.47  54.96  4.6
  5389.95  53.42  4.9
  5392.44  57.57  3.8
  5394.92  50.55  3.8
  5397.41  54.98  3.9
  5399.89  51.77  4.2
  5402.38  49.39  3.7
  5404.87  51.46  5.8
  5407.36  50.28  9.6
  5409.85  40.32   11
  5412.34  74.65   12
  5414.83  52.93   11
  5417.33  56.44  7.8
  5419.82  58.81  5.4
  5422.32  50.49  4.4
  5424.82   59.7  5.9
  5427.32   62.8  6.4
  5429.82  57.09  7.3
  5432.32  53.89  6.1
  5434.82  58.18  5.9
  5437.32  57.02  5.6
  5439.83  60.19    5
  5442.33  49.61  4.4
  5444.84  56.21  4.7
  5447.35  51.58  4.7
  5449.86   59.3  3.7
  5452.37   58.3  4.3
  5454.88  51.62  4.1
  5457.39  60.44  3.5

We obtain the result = 0.8 Ang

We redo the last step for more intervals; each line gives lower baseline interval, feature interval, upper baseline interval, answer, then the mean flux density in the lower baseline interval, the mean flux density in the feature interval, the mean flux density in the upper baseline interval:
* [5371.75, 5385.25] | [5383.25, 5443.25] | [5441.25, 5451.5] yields 0.6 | 56.9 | 55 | 54.4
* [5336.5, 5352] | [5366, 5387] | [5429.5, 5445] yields -0.4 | 55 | 56.4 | 56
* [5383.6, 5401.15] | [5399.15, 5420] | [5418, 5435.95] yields 0.6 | 53.7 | 53.8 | 57.3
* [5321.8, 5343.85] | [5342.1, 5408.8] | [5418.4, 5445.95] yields 0.3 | 54.7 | 55.3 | 56.7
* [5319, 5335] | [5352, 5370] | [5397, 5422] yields -0.9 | 54.8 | 57.1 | 54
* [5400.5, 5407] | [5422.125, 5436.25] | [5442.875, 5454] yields -1.1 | 50.5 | 57.5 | 55.7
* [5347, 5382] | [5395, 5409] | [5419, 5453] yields 1.4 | 57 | 51.2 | 56.6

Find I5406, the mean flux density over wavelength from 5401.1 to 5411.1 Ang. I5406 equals 47.9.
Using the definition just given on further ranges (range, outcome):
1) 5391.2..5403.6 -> 52.9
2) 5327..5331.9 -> 53.5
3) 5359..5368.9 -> 55.3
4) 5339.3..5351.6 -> 55.8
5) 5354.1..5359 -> 61.5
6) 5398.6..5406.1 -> 50.9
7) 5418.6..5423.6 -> 54.6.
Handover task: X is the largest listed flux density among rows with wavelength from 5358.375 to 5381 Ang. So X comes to 60.12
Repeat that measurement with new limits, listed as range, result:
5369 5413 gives 74.65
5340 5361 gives 69.83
